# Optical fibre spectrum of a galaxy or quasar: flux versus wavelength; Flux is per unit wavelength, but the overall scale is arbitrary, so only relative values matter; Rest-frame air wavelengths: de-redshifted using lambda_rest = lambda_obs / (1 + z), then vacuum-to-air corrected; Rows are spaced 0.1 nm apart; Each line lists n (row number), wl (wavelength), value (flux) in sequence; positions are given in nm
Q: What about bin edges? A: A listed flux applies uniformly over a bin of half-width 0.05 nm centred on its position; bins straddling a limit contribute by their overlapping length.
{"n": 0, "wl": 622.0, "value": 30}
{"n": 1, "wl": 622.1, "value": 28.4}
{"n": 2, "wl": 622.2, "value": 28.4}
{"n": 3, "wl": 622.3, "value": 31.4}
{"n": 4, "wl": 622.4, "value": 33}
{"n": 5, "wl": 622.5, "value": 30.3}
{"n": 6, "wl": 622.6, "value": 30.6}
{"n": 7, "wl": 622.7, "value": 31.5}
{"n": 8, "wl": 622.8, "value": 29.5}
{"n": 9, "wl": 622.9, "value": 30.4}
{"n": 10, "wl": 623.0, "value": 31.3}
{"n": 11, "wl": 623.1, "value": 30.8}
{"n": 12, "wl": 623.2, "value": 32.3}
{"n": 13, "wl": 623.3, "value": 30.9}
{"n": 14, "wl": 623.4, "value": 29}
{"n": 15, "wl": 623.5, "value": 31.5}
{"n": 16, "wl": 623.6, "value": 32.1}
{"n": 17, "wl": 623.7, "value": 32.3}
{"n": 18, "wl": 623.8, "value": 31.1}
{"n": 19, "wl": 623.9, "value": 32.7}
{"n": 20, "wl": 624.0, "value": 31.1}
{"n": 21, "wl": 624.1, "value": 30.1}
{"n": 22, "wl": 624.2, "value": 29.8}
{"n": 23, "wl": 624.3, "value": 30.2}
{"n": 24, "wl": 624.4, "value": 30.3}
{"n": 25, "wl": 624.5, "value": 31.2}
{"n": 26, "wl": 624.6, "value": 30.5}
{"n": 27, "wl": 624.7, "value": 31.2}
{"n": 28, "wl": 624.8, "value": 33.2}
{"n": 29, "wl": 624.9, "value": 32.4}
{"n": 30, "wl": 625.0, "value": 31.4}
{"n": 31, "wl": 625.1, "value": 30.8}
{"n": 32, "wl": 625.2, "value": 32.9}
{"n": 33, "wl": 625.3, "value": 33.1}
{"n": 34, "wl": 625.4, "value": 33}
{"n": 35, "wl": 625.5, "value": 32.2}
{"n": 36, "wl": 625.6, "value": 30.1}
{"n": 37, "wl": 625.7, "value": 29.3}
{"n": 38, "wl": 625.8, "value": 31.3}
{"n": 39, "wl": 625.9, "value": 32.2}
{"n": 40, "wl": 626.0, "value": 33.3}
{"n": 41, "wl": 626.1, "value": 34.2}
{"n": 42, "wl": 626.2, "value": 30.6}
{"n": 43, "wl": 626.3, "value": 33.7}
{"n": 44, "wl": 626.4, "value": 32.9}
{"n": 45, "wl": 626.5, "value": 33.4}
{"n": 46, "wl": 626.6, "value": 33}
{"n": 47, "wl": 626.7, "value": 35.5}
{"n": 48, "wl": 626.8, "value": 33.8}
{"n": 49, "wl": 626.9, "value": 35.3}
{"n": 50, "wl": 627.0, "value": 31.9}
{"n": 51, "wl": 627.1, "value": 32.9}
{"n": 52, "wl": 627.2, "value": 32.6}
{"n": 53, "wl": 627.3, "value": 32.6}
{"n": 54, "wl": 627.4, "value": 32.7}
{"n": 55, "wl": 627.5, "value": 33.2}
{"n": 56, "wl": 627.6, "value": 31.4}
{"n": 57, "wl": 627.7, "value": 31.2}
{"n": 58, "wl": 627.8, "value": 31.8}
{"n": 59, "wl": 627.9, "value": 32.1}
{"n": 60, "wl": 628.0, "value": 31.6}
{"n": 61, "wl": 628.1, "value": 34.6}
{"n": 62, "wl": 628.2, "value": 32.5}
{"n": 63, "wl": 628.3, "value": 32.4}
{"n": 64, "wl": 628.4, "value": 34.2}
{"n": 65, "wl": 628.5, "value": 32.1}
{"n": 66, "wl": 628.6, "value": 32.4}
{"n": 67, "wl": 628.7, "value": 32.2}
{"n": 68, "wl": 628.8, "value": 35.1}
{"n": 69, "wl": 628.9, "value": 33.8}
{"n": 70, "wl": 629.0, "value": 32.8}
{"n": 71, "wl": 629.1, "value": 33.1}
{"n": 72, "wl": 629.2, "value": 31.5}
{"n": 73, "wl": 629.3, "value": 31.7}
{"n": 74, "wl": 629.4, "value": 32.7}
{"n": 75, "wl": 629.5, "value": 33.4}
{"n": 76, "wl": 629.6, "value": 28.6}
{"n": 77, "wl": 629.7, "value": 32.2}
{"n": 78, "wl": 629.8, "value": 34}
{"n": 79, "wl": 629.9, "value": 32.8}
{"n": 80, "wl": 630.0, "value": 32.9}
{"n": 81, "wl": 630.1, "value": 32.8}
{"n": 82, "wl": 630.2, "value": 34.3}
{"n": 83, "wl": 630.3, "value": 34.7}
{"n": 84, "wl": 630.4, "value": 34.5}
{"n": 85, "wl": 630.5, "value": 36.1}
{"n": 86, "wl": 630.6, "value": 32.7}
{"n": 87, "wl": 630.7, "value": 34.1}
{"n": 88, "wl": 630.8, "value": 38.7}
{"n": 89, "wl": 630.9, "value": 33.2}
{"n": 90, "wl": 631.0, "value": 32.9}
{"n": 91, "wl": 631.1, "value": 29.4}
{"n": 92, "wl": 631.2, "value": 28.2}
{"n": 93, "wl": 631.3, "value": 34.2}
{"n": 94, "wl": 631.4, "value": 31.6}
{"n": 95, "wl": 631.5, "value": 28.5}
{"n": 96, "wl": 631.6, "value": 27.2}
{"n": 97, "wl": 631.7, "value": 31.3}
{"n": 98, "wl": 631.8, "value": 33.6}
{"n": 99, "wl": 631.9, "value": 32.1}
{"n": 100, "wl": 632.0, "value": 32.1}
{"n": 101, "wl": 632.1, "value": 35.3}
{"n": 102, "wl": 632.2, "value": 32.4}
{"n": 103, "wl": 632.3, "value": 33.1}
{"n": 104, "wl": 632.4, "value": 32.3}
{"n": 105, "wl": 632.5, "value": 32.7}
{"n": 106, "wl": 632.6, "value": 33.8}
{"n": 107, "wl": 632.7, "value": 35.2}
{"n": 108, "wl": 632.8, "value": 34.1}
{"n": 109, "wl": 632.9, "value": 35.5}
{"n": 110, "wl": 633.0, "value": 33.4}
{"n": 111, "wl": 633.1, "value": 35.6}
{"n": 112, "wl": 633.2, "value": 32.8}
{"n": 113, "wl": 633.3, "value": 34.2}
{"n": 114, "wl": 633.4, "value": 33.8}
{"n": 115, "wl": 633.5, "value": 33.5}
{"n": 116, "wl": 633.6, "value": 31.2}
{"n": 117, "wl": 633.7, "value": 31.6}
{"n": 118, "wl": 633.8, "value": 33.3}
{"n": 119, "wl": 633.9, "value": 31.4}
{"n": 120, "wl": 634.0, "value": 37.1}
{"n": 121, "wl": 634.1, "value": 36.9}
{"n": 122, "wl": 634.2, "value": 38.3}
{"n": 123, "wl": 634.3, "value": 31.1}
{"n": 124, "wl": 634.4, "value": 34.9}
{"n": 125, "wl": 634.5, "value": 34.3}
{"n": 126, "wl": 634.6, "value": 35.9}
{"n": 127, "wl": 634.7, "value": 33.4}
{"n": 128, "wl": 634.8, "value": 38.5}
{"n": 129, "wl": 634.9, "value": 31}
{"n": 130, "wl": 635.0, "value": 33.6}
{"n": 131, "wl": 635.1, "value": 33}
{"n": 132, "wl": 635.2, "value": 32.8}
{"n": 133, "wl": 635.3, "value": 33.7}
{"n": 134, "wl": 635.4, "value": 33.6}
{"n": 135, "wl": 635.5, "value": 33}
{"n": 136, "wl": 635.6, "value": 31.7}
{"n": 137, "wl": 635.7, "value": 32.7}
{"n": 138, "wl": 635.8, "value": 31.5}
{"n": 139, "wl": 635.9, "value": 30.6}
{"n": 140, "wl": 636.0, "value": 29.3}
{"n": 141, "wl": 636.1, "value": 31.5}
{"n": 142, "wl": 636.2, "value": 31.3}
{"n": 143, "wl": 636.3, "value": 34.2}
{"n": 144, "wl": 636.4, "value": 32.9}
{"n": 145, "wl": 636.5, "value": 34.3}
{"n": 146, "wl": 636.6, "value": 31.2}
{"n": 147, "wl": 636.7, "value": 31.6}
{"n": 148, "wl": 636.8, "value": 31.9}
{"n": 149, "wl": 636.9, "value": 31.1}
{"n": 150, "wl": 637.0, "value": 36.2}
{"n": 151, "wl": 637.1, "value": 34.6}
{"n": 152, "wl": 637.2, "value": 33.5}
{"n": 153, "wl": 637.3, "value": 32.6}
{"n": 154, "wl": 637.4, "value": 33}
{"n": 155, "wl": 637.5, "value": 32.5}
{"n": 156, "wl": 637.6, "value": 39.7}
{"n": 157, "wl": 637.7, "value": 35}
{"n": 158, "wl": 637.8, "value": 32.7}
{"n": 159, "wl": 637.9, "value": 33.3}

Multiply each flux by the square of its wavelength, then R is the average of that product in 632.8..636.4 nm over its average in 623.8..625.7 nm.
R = 1.10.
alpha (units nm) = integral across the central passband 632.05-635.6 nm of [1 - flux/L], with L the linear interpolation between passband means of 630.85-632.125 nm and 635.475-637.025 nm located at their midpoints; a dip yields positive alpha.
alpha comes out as -0.23 nm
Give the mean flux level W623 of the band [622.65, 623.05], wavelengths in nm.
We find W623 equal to 30.7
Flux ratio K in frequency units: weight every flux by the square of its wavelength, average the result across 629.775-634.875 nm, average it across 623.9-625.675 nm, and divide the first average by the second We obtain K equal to 1.09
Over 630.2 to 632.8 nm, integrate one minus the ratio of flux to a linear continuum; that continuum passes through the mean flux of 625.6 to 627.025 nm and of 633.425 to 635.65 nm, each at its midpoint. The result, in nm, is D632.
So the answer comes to 0.046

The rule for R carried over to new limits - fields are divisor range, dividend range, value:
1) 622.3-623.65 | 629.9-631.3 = 1.10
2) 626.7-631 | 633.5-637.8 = 1.03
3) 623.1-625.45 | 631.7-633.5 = 1.10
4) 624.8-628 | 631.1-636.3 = 1.04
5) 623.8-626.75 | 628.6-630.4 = 1.04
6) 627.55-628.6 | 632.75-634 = 1.05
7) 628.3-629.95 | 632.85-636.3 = 1.04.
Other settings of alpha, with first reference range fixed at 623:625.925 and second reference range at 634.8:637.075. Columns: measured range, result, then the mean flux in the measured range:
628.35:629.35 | -0.03 nm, 32.9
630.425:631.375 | -0.04 nm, 33.3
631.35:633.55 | -0.05 nm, 32.9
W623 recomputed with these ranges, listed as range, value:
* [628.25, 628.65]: 32.8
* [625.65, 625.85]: 30.3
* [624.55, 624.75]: 30.9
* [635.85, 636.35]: 31.4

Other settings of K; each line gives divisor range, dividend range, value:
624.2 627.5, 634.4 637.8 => 1.06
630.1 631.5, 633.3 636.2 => 1.01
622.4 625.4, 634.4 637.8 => 1.11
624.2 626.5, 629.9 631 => 1.09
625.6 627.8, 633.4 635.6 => 1.06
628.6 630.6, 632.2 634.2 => 1.03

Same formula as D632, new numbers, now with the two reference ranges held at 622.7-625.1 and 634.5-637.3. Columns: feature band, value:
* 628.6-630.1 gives -0.03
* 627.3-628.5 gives -0.03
